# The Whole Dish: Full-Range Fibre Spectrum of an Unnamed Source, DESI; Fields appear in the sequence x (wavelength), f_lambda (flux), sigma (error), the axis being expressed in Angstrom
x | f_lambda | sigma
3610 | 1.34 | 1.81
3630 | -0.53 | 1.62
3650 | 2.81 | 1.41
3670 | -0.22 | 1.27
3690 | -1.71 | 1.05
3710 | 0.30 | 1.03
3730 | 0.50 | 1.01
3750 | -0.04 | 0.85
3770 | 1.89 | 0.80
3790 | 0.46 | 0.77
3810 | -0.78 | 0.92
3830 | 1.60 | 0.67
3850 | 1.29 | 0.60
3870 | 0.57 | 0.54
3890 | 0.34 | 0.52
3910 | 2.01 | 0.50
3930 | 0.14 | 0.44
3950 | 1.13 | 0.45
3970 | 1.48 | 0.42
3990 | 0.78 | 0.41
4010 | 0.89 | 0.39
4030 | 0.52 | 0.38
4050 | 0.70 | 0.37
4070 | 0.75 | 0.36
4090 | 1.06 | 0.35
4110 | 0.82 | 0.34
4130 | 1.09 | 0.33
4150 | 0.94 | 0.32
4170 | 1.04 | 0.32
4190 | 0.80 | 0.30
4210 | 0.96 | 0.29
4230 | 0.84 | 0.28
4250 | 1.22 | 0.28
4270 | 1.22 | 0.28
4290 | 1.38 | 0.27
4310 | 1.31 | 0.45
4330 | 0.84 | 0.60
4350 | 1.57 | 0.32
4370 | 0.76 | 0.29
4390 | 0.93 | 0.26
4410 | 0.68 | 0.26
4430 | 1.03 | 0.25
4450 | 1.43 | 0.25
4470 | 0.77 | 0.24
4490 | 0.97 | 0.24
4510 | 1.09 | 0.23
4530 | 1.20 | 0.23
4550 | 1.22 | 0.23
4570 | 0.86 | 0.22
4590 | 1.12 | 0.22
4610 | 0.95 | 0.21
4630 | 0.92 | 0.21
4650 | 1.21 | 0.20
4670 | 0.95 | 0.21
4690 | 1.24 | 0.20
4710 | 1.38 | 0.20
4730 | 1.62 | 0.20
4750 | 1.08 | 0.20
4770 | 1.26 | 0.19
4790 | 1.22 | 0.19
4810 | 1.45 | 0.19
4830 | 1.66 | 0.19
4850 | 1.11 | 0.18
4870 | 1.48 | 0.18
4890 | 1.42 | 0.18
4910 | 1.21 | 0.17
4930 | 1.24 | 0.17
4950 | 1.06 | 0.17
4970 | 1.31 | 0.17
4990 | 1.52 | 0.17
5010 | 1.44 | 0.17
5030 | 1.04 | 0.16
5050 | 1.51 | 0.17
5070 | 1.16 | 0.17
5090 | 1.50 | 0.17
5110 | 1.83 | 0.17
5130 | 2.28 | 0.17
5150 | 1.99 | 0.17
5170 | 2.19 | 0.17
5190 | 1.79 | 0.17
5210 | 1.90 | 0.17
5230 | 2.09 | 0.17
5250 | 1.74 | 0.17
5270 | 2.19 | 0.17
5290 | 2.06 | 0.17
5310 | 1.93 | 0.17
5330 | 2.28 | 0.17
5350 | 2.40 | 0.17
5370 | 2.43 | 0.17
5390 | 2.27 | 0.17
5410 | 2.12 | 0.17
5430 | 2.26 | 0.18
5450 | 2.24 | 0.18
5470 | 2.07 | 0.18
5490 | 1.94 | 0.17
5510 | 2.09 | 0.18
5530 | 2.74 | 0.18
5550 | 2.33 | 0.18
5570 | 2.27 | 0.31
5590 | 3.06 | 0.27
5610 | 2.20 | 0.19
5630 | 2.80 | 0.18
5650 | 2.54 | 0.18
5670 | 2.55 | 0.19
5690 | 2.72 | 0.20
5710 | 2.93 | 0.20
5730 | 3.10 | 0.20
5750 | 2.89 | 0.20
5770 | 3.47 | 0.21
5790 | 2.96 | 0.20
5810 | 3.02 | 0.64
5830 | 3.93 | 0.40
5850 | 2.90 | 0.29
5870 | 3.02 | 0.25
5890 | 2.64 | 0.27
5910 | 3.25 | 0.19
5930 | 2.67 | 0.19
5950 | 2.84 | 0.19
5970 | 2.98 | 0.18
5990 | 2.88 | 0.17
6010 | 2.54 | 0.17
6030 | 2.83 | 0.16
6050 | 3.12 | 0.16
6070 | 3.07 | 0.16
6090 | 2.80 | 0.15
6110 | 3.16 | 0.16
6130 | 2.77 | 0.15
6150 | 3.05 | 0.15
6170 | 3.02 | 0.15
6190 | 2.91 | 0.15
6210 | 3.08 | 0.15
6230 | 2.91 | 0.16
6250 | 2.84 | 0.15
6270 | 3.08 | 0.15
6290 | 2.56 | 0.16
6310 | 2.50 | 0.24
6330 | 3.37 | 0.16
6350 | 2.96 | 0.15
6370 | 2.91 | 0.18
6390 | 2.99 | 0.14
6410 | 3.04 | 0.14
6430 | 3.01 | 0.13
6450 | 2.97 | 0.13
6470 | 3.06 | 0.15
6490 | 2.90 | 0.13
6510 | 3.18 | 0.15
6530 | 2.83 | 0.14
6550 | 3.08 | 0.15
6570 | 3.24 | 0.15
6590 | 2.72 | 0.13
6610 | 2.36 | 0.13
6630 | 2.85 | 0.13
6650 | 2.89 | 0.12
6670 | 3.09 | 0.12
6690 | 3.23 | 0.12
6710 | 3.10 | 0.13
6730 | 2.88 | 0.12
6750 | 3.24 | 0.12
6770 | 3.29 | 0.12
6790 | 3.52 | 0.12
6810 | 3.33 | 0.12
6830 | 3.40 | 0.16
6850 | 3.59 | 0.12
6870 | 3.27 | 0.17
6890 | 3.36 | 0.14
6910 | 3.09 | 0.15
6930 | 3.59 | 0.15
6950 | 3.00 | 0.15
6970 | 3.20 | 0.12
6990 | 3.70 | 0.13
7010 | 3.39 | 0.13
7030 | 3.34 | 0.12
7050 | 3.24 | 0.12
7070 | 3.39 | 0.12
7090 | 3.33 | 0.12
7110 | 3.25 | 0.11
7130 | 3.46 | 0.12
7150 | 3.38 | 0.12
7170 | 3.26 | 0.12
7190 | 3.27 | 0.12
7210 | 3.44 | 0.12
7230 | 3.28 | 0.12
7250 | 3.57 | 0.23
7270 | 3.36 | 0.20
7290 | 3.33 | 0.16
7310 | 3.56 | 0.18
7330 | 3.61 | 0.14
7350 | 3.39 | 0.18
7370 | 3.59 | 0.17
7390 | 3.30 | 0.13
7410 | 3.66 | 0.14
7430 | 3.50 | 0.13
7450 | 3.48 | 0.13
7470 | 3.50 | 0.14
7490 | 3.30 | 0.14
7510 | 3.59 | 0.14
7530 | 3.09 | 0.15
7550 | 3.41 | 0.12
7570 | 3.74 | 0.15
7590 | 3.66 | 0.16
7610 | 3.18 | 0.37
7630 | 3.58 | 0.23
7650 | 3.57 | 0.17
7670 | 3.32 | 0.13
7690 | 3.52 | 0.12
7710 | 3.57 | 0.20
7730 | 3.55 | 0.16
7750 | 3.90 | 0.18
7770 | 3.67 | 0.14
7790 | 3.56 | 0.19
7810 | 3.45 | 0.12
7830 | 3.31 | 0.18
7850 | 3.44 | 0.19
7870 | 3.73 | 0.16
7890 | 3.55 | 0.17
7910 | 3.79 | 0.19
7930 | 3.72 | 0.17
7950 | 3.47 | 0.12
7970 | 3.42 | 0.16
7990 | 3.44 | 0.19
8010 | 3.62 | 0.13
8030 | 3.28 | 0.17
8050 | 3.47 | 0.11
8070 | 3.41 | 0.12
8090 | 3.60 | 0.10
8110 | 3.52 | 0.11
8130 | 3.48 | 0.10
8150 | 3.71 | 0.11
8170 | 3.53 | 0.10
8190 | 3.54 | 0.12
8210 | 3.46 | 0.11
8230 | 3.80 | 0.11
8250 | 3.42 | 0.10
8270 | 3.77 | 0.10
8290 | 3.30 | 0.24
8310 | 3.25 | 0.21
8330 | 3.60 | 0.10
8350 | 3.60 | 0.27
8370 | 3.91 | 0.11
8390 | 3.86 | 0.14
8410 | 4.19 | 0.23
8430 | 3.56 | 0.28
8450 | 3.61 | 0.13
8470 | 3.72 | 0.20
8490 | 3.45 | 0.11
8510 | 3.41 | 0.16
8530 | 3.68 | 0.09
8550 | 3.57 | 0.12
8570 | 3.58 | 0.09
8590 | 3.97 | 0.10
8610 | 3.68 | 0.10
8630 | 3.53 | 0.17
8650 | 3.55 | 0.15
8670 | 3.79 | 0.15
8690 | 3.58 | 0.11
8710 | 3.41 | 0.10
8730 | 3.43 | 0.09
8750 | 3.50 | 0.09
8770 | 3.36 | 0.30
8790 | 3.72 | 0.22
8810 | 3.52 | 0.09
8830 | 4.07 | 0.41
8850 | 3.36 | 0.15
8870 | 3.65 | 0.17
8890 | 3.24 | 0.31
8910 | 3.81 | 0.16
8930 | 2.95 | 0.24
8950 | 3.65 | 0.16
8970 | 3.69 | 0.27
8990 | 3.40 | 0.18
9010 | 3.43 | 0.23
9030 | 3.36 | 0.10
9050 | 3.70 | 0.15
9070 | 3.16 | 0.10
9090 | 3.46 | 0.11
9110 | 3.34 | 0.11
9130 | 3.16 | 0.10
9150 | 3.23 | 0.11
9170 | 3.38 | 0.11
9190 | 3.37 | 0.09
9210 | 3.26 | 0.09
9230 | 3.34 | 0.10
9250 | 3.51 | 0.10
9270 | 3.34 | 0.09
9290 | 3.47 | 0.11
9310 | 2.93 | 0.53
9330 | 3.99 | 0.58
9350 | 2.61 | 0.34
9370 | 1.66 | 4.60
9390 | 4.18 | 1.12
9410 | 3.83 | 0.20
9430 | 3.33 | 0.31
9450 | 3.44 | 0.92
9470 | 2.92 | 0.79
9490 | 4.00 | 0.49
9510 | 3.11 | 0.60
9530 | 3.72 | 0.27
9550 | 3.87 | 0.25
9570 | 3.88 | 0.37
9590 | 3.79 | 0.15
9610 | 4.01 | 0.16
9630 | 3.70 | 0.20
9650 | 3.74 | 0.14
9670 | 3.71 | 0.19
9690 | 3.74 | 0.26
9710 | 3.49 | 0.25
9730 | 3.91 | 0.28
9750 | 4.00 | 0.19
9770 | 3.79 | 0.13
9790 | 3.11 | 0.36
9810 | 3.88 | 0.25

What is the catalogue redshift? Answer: 0.278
